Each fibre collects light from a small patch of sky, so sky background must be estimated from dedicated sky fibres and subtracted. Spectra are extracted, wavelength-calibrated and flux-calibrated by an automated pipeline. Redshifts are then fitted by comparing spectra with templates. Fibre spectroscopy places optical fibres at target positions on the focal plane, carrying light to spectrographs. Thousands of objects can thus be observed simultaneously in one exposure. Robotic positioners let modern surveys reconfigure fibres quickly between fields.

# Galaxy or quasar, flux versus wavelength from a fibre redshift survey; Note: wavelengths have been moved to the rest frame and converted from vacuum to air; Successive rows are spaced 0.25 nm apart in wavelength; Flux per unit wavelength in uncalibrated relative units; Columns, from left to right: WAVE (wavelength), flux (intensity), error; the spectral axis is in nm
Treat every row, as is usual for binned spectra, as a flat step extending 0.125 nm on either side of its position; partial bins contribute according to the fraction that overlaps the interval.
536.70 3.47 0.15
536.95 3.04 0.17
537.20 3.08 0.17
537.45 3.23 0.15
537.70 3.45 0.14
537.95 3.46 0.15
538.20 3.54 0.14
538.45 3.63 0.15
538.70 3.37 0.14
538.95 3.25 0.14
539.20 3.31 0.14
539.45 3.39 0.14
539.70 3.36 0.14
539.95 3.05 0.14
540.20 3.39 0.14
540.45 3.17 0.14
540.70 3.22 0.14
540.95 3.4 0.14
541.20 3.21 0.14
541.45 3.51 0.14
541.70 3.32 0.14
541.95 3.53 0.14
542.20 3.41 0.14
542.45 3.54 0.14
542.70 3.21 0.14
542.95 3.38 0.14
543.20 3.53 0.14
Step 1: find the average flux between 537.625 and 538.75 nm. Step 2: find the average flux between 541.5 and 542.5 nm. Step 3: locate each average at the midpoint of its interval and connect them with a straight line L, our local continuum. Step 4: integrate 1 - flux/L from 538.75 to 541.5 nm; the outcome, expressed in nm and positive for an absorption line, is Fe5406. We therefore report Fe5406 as 0.14 nm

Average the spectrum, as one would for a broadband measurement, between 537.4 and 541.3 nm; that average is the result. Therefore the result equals 3.34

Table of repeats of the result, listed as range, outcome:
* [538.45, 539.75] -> 3.36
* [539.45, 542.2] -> 3.32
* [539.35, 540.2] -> 3.28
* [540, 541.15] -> 3.27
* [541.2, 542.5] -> 3.43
